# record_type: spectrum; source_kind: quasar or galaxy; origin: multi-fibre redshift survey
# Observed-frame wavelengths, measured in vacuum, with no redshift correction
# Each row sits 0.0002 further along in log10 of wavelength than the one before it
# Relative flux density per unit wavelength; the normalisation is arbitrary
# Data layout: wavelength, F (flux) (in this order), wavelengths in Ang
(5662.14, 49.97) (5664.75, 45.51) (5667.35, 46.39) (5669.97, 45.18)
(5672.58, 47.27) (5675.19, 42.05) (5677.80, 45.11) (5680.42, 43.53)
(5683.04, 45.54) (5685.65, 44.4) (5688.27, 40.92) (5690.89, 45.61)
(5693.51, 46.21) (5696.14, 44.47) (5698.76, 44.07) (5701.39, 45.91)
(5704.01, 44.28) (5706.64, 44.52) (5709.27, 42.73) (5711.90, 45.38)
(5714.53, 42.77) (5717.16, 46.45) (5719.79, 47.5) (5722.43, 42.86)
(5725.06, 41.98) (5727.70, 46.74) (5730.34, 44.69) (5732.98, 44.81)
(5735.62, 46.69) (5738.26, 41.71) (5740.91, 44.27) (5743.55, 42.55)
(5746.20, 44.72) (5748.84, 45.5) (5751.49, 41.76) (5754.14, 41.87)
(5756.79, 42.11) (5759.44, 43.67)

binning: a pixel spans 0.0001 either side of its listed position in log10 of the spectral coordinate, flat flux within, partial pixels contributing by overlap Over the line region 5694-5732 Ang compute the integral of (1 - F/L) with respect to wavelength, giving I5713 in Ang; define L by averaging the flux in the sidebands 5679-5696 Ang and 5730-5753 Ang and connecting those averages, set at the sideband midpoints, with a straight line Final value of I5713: -0.4 Ang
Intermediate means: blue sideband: 44.4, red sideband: 44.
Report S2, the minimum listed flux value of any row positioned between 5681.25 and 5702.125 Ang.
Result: 40.92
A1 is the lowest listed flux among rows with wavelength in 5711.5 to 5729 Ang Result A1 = 41.98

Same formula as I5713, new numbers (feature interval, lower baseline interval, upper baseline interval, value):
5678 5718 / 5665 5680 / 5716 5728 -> 0.5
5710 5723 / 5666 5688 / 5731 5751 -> -0.2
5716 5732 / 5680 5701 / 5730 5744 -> -0.3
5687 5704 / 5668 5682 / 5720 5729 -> 0.0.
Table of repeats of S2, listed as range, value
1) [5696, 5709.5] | 42.73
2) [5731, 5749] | 41.71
